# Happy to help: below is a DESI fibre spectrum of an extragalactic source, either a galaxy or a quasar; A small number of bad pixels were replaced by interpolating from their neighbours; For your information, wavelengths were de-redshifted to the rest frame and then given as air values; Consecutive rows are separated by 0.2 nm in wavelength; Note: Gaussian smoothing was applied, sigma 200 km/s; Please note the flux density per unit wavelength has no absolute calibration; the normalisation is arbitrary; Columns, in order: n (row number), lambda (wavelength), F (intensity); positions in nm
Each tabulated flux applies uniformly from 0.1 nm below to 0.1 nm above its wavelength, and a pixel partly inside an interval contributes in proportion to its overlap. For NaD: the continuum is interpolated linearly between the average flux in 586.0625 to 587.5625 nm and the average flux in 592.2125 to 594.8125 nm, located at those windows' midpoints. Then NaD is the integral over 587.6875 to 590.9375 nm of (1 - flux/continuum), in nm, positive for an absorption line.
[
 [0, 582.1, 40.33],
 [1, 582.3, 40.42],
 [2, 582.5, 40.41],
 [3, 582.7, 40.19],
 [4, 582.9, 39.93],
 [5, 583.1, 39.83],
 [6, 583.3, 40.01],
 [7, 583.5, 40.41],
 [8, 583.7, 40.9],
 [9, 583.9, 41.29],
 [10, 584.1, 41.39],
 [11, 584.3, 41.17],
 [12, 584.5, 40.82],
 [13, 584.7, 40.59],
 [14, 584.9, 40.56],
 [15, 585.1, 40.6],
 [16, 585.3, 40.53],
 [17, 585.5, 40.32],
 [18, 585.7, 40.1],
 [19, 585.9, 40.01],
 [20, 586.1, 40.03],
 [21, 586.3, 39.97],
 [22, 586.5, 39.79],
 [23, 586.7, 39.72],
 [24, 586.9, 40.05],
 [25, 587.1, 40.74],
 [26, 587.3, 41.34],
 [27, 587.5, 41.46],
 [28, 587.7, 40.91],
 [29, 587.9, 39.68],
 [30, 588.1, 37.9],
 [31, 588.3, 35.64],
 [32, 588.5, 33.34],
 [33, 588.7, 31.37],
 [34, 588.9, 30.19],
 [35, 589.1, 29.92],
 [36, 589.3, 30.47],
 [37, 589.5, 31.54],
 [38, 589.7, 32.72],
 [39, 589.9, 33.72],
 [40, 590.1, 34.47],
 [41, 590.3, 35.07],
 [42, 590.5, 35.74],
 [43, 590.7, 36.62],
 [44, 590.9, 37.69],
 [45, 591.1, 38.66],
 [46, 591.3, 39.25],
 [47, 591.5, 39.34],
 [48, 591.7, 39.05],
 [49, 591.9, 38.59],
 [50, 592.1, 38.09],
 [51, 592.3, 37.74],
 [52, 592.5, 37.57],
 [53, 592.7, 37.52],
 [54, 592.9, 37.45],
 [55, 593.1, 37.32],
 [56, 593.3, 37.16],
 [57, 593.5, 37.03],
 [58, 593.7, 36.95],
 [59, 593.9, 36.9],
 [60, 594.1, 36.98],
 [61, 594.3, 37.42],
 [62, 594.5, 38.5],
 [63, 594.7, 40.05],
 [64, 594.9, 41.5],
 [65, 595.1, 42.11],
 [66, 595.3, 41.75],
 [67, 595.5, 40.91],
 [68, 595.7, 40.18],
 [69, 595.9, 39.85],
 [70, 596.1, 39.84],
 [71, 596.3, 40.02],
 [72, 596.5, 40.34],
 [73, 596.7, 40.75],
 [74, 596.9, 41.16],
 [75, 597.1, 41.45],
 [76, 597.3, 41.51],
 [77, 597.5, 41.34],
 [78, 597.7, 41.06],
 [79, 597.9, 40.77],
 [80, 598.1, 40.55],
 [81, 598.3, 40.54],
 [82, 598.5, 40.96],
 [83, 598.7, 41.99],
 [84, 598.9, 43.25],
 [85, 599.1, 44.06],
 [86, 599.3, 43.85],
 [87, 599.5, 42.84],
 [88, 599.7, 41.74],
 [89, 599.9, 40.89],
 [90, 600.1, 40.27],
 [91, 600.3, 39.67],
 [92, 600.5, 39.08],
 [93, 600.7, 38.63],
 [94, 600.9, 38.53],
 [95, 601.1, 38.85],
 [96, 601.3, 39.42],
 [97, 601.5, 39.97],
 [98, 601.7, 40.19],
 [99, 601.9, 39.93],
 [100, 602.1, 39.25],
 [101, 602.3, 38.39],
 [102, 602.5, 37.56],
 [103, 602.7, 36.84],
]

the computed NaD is 0.42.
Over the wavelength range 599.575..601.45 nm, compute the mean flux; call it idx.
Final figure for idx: 39.7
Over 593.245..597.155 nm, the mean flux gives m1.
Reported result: 39.5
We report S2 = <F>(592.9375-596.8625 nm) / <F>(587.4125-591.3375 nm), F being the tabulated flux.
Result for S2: 1.1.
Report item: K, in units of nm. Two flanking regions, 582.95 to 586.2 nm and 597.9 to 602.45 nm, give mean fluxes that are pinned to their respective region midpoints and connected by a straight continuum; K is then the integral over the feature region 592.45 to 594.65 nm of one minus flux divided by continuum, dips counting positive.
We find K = 0.17 nm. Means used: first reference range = 40.5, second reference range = 40.6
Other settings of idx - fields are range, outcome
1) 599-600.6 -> 41.5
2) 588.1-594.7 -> 36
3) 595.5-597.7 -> 40.7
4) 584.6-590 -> 37.5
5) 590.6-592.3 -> 38.4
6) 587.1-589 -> 37.1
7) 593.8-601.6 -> 40.5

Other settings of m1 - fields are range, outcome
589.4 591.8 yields 36.2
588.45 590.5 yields 32.4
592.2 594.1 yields 37.3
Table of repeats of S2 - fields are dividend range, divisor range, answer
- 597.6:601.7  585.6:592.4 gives 1.10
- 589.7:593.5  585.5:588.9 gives 0.96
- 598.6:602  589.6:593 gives 1.10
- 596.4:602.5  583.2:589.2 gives 1.04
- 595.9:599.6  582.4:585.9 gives 1.02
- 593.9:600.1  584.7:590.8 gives 1.10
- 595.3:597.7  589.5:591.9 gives 1.12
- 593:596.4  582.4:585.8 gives 0.96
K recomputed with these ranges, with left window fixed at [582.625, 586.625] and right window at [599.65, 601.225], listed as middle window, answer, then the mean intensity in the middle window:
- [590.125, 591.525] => 0.10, 37.2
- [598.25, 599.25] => -0.07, 42.3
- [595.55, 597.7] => -0.05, 40.7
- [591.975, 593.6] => 0.10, 37.5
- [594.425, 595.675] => -0.03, 40.8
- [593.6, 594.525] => 0.06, 37.3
